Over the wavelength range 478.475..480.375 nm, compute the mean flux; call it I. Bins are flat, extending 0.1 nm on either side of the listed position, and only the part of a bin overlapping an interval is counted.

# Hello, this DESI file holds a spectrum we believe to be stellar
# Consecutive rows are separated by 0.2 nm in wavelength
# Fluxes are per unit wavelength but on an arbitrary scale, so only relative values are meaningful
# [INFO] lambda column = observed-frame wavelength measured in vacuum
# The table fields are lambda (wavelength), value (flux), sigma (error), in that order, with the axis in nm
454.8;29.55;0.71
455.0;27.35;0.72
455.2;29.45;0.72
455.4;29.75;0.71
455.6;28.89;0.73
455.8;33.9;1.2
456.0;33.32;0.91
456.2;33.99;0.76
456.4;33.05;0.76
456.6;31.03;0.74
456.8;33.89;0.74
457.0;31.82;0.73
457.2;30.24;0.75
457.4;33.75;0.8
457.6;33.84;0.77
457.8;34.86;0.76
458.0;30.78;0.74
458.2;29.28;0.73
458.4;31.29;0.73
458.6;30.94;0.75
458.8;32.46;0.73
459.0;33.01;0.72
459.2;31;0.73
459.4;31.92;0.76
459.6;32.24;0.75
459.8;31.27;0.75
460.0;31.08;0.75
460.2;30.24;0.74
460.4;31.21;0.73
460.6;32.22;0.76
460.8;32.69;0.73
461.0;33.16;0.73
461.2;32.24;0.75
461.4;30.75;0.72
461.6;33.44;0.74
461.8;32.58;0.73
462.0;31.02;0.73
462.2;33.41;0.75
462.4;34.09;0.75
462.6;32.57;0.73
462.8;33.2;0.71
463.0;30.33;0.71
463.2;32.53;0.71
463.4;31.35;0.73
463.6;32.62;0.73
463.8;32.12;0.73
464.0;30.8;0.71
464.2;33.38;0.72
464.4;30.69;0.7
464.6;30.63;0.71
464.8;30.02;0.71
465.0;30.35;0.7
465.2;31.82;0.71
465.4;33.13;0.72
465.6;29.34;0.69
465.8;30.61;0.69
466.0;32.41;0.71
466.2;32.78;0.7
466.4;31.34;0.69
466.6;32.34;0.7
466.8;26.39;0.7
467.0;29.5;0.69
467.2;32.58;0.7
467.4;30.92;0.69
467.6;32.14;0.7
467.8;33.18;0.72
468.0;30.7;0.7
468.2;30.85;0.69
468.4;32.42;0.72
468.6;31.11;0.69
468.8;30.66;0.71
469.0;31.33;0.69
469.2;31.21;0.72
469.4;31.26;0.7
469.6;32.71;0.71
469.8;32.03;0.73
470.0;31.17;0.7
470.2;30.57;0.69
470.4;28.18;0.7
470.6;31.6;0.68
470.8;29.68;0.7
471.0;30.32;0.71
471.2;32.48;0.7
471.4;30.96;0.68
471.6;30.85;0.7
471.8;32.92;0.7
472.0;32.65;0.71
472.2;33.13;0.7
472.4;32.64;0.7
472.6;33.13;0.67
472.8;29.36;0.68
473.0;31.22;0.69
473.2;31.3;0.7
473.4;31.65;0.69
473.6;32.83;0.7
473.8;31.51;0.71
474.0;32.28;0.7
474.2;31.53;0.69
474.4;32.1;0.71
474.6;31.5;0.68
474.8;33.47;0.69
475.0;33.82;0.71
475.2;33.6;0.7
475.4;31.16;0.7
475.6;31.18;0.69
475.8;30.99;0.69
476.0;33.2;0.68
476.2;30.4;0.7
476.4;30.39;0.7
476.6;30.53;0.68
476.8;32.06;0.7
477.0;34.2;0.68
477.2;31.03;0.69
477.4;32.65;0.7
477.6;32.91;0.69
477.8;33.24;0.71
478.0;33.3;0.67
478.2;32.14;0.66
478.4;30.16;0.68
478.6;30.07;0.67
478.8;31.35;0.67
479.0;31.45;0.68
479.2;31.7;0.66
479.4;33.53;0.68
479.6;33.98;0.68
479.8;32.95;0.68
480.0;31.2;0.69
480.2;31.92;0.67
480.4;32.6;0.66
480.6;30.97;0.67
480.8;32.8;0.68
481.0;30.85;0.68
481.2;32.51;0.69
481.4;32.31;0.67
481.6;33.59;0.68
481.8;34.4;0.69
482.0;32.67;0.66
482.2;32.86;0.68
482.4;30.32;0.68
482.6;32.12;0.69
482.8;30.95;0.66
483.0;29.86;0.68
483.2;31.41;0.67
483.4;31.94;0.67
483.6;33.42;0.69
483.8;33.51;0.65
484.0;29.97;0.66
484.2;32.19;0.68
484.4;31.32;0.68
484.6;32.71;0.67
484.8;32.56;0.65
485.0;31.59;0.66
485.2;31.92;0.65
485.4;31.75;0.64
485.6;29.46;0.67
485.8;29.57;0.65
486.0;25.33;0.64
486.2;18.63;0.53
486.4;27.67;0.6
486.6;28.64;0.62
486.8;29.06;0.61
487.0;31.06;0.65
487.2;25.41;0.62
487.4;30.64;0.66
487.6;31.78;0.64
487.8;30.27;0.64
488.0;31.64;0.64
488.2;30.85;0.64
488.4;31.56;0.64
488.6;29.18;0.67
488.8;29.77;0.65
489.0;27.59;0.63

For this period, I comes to 32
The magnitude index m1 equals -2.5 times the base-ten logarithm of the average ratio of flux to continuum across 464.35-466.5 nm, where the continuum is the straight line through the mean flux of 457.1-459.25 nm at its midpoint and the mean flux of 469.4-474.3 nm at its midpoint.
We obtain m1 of 0.02 mag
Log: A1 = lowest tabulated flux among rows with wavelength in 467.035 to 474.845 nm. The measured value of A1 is 28.18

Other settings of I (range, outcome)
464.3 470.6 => 31.1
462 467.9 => 31.6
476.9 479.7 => 32.3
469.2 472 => 31.2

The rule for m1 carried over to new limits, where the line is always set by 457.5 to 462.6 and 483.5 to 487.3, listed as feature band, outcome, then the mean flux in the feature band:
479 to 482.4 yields -0.08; 32.5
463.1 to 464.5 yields -0.01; 31.9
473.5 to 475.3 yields -0.06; 32.5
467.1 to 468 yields -0.02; 32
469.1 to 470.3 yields -0.01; 31.5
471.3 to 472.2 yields -0.03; 32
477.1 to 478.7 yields -0.05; 31.9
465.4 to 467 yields 0.02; 30.8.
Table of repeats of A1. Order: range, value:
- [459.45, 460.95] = 30.24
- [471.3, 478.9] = 29.36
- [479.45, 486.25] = 18.63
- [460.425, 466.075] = 29.34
